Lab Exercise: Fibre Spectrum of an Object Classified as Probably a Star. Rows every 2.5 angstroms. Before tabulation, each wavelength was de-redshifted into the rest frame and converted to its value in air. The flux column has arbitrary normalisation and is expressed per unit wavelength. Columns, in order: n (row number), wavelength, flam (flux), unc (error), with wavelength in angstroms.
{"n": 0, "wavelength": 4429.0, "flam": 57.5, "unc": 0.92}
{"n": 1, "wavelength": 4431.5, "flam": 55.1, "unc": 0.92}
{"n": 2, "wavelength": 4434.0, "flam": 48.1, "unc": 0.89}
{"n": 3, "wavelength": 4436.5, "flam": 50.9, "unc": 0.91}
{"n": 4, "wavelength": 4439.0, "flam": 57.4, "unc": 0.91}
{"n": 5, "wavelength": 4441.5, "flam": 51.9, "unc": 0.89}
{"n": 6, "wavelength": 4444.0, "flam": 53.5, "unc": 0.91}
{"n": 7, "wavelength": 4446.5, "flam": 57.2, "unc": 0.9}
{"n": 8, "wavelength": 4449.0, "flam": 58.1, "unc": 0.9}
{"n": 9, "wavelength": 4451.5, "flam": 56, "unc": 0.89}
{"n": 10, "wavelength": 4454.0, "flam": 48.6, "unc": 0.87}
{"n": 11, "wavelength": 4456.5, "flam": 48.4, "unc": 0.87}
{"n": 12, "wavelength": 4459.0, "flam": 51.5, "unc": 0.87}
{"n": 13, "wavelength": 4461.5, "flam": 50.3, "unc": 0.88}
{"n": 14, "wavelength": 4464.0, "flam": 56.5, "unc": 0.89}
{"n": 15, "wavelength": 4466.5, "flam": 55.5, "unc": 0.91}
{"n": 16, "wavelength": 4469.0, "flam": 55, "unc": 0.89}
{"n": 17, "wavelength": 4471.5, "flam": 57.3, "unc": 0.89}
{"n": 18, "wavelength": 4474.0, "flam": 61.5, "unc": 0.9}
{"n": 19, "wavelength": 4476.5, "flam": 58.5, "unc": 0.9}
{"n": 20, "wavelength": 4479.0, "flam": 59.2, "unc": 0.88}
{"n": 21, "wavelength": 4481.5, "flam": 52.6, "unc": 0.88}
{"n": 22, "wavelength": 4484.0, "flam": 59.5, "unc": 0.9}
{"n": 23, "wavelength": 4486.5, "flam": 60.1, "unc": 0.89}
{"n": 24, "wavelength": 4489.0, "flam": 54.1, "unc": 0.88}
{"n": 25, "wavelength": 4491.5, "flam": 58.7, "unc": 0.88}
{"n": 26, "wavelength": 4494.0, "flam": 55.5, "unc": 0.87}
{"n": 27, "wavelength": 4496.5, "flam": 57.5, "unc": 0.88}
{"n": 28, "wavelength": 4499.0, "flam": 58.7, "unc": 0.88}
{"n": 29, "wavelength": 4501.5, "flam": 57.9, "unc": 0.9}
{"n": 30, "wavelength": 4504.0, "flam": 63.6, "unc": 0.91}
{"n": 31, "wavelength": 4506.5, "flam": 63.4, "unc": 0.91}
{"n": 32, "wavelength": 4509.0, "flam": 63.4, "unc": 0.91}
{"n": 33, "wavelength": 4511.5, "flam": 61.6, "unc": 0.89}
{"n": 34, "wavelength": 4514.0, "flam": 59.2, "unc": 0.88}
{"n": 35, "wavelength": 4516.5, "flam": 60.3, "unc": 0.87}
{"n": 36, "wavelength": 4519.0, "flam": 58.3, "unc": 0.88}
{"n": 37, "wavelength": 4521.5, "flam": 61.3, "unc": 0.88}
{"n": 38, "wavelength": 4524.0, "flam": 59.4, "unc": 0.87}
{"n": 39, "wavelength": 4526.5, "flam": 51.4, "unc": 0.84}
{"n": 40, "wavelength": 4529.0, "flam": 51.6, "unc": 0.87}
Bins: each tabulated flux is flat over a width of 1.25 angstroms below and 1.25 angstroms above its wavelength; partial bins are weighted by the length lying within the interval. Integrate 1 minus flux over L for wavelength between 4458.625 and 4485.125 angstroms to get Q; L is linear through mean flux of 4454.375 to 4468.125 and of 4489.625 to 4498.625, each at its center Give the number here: -1.2 angstroms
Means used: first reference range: 52.3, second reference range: 57.2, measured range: 56.3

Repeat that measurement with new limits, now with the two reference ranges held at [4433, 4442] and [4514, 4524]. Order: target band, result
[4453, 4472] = 0.6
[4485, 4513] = -0.7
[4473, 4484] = -0.4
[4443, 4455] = -0.4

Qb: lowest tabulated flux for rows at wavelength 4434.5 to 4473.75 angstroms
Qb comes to 48.4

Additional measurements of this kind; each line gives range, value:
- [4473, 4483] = 52.6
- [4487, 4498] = 54.1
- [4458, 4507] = 50.3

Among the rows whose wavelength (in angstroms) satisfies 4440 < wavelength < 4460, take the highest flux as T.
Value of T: 58.1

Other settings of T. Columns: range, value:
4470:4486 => 61.5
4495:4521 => 63.6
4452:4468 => 56.5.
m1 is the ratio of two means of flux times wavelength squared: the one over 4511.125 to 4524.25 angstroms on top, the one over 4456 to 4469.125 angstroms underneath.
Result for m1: 1.16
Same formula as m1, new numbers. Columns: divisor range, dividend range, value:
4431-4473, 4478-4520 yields 1.12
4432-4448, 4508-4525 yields 1.17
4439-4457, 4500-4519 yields 1.17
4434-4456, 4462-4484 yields 1.07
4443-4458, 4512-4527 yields 1.13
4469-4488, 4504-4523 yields 1.07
